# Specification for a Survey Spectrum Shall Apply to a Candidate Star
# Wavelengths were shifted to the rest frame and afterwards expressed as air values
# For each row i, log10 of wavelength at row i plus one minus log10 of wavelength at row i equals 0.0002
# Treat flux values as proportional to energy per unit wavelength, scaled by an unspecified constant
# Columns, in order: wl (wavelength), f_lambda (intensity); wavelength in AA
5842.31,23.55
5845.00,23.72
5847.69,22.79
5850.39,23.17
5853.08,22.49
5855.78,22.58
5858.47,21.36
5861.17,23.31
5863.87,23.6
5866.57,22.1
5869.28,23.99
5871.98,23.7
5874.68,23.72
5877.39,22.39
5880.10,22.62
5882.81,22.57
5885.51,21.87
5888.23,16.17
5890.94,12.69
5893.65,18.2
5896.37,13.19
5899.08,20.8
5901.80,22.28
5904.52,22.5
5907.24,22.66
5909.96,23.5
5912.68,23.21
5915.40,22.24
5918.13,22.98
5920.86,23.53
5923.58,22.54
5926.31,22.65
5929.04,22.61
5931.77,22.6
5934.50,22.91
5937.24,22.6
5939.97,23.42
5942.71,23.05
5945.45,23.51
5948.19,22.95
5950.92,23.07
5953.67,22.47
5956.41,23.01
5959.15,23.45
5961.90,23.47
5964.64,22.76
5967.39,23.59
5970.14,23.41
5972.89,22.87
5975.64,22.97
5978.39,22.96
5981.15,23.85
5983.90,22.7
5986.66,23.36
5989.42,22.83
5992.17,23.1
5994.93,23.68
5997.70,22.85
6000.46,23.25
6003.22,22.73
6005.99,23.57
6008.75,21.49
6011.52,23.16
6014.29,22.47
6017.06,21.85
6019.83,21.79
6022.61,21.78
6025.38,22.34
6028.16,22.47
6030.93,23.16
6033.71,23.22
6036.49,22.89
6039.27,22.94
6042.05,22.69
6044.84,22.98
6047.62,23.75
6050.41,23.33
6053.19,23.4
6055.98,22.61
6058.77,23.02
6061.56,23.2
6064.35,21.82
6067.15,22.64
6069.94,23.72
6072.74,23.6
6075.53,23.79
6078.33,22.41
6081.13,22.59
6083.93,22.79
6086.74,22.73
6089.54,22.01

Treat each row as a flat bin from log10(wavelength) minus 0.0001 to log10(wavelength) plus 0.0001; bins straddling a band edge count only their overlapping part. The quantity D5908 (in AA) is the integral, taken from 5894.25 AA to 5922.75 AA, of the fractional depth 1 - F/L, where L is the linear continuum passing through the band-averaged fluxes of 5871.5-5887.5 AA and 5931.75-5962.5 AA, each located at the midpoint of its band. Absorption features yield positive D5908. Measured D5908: 1.4 AA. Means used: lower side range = 22.5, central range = 21.6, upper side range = 23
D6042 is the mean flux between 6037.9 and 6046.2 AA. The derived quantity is 22.9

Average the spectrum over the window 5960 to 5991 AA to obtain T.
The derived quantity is 23.2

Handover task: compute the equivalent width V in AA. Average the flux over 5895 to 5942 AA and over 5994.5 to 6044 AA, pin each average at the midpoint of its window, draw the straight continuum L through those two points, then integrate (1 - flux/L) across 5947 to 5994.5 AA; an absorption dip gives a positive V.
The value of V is -1.49 AA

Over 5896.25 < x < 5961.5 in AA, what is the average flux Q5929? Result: 22.6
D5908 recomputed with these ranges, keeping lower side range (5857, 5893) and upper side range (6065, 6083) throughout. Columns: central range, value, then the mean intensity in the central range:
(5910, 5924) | -0.7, 23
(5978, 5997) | -0.7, 23.2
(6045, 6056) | -0.2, 23.3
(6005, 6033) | 0.3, 22.4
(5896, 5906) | 0.6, 20.4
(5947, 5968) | -0.9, 23.1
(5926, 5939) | -0.4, 22.7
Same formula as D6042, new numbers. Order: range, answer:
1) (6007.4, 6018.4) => 22.2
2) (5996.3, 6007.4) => 23.1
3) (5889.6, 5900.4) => 16.2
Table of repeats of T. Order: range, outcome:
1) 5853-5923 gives 21.5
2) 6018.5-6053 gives 22.8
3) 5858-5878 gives 23.1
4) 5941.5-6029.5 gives 22.9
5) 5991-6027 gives 22.6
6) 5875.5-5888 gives 21.8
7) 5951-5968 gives 23.1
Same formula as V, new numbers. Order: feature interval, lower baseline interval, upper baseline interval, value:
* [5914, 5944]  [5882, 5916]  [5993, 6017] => -2.85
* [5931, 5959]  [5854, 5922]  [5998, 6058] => -1.23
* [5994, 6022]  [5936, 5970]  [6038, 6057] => 0.58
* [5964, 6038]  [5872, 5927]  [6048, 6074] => -1.68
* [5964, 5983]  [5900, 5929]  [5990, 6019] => -0.35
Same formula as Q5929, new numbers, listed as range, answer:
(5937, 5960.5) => 23.1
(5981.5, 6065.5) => 22.8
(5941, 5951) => 23.2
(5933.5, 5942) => 23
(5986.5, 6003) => 23.1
